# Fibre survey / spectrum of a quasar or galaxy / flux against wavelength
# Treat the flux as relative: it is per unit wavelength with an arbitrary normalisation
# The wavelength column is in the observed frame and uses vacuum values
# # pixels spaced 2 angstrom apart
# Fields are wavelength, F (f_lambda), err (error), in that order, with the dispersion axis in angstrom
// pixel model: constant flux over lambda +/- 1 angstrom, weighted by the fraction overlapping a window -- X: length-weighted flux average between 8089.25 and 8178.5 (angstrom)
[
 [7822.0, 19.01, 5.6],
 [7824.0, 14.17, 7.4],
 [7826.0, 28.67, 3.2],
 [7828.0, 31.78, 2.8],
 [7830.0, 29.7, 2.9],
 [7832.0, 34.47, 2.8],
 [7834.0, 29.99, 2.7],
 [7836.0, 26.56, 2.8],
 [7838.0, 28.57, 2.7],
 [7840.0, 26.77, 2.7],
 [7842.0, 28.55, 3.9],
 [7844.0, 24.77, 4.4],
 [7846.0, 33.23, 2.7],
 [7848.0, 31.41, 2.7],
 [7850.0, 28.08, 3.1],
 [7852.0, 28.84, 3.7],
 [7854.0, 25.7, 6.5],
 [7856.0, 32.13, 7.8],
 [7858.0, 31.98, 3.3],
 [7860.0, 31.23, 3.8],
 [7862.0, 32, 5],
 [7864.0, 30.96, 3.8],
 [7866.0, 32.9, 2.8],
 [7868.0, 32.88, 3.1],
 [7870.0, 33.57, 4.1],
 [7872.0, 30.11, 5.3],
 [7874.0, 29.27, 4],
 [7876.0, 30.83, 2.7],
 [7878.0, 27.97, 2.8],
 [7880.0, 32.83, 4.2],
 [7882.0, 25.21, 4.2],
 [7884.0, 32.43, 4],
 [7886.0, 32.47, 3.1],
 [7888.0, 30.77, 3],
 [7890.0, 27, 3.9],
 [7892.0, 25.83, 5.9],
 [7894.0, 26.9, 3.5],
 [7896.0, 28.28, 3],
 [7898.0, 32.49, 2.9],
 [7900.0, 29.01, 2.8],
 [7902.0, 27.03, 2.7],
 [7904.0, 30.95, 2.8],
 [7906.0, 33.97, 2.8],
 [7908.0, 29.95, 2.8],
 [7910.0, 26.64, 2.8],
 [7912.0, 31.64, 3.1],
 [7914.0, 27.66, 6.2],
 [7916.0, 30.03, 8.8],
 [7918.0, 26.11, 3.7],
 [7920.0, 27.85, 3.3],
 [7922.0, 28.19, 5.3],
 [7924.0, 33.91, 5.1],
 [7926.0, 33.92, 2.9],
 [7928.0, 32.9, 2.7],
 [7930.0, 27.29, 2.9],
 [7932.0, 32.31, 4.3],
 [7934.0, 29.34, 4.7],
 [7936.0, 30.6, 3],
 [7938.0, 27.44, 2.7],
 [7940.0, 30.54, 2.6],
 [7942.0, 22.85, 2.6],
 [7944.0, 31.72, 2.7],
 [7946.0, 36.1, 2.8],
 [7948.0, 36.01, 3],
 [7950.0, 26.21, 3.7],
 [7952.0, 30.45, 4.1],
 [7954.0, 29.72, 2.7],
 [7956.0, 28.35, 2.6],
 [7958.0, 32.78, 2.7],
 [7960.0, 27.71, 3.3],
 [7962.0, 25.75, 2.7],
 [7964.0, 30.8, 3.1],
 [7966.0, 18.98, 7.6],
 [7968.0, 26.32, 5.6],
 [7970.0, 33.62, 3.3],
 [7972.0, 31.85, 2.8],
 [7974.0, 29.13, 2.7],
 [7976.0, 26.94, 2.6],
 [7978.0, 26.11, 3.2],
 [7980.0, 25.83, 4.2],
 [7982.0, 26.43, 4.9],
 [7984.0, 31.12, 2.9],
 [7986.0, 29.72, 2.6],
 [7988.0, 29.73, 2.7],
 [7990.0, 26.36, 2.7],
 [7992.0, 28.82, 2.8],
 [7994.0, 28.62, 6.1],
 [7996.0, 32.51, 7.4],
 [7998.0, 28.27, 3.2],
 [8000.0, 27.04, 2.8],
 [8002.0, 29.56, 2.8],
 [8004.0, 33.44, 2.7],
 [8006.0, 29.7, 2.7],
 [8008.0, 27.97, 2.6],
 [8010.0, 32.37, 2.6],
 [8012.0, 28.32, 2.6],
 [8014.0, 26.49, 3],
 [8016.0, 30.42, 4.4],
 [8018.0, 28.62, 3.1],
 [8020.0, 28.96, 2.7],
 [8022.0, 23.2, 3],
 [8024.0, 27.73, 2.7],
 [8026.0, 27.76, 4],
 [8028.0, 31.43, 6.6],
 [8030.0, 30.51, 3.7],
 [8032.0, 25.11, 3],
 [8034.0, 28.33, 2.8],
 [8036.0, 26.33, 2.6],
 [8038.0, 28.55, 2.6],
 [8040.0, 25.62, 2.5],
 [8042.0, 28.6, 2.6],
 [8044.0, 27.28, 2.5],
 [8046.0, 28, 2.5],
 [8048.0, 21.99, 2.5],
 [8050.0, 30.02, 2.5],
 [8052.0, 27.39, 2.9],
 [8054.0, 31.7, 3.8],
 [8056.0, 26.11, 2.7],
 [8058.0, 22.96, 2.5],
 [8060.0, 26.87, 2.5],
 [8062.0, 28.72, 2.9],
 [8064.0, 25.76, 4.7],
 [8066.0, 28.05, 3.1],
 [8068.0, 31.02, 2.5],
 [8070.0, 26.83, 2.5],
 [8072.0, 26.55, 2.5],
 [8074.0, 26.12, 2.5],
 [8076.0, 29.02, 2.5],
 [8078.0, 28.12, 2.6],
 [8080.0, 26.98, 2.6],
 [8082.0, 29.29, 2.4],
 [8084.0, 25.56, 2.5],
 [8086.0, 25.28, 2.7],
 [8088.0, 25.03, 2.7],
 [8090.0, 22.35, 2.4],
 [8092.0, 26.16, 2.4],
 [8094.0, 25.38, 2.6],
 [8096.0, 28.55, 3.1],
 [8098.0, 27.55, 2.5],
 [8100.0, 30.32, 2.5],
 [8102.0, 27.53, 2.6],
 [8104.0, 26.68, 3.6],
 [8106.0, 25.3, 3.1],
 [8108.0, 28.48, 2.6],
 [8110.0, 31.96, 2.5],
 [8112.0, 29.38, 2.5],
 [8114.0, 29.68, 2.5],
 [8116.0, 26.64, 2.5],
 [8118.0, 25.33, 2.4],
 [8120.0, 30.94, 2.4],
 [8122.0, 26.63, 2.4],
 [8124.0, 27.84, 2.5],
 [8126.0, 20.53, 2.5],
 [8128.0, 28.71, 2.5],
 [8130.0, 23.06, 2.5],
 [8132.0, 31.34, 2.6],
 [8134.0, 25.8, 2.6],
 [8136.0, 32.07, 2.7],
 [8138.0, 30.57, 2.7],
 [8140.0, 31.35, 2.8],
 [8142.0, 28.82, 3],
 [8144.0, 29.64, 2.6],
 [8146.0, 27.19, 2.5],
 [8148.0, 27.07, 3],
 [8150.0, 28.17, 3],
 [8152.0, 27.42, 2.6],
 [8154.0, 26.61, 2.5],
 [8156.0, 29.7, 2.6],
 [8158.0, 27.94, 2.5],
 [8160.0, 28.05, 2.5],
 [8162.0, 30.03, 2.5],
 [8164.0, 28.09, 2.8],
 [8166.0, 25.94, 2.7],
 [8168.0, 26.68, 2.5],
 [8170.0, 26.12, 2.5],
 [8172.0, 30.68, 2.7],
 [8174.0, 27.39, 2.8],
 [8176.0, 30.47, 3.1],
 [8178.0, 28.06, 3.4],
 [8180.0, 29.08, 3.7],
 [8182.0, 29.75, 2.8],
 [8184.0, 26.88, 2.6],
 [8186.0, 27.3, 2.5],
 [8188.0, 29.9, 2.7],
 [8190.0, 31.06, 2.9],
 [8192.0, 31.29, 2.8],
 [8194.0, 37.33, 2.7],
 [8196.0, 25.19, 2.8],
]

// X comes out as 27.9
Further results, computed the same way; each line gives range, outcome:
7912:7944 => 29.5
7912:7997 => 29.3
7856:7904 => 30.2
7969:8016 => 29.2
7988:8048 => 28.4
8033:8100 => 27.1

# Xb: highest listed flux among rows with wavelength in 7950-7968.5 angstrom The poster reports 32.78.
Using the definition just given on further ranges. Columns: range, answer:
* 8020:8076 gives 31.7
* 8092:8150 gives 32.07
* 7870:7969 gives 36.1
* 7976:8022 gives 33.44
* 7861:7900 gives 33.57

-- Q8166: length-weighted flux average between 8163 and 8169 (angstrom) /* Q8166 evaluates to 26.9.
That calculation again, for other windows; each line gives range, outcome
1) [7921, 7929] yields 32.2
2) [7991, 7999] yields 29.6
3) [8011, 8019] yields 28.5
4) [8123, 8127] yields 24.2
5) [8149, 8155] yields 27.4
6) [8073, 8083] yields 27.9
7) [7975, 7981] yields 26.3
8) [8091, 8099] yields 26.9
